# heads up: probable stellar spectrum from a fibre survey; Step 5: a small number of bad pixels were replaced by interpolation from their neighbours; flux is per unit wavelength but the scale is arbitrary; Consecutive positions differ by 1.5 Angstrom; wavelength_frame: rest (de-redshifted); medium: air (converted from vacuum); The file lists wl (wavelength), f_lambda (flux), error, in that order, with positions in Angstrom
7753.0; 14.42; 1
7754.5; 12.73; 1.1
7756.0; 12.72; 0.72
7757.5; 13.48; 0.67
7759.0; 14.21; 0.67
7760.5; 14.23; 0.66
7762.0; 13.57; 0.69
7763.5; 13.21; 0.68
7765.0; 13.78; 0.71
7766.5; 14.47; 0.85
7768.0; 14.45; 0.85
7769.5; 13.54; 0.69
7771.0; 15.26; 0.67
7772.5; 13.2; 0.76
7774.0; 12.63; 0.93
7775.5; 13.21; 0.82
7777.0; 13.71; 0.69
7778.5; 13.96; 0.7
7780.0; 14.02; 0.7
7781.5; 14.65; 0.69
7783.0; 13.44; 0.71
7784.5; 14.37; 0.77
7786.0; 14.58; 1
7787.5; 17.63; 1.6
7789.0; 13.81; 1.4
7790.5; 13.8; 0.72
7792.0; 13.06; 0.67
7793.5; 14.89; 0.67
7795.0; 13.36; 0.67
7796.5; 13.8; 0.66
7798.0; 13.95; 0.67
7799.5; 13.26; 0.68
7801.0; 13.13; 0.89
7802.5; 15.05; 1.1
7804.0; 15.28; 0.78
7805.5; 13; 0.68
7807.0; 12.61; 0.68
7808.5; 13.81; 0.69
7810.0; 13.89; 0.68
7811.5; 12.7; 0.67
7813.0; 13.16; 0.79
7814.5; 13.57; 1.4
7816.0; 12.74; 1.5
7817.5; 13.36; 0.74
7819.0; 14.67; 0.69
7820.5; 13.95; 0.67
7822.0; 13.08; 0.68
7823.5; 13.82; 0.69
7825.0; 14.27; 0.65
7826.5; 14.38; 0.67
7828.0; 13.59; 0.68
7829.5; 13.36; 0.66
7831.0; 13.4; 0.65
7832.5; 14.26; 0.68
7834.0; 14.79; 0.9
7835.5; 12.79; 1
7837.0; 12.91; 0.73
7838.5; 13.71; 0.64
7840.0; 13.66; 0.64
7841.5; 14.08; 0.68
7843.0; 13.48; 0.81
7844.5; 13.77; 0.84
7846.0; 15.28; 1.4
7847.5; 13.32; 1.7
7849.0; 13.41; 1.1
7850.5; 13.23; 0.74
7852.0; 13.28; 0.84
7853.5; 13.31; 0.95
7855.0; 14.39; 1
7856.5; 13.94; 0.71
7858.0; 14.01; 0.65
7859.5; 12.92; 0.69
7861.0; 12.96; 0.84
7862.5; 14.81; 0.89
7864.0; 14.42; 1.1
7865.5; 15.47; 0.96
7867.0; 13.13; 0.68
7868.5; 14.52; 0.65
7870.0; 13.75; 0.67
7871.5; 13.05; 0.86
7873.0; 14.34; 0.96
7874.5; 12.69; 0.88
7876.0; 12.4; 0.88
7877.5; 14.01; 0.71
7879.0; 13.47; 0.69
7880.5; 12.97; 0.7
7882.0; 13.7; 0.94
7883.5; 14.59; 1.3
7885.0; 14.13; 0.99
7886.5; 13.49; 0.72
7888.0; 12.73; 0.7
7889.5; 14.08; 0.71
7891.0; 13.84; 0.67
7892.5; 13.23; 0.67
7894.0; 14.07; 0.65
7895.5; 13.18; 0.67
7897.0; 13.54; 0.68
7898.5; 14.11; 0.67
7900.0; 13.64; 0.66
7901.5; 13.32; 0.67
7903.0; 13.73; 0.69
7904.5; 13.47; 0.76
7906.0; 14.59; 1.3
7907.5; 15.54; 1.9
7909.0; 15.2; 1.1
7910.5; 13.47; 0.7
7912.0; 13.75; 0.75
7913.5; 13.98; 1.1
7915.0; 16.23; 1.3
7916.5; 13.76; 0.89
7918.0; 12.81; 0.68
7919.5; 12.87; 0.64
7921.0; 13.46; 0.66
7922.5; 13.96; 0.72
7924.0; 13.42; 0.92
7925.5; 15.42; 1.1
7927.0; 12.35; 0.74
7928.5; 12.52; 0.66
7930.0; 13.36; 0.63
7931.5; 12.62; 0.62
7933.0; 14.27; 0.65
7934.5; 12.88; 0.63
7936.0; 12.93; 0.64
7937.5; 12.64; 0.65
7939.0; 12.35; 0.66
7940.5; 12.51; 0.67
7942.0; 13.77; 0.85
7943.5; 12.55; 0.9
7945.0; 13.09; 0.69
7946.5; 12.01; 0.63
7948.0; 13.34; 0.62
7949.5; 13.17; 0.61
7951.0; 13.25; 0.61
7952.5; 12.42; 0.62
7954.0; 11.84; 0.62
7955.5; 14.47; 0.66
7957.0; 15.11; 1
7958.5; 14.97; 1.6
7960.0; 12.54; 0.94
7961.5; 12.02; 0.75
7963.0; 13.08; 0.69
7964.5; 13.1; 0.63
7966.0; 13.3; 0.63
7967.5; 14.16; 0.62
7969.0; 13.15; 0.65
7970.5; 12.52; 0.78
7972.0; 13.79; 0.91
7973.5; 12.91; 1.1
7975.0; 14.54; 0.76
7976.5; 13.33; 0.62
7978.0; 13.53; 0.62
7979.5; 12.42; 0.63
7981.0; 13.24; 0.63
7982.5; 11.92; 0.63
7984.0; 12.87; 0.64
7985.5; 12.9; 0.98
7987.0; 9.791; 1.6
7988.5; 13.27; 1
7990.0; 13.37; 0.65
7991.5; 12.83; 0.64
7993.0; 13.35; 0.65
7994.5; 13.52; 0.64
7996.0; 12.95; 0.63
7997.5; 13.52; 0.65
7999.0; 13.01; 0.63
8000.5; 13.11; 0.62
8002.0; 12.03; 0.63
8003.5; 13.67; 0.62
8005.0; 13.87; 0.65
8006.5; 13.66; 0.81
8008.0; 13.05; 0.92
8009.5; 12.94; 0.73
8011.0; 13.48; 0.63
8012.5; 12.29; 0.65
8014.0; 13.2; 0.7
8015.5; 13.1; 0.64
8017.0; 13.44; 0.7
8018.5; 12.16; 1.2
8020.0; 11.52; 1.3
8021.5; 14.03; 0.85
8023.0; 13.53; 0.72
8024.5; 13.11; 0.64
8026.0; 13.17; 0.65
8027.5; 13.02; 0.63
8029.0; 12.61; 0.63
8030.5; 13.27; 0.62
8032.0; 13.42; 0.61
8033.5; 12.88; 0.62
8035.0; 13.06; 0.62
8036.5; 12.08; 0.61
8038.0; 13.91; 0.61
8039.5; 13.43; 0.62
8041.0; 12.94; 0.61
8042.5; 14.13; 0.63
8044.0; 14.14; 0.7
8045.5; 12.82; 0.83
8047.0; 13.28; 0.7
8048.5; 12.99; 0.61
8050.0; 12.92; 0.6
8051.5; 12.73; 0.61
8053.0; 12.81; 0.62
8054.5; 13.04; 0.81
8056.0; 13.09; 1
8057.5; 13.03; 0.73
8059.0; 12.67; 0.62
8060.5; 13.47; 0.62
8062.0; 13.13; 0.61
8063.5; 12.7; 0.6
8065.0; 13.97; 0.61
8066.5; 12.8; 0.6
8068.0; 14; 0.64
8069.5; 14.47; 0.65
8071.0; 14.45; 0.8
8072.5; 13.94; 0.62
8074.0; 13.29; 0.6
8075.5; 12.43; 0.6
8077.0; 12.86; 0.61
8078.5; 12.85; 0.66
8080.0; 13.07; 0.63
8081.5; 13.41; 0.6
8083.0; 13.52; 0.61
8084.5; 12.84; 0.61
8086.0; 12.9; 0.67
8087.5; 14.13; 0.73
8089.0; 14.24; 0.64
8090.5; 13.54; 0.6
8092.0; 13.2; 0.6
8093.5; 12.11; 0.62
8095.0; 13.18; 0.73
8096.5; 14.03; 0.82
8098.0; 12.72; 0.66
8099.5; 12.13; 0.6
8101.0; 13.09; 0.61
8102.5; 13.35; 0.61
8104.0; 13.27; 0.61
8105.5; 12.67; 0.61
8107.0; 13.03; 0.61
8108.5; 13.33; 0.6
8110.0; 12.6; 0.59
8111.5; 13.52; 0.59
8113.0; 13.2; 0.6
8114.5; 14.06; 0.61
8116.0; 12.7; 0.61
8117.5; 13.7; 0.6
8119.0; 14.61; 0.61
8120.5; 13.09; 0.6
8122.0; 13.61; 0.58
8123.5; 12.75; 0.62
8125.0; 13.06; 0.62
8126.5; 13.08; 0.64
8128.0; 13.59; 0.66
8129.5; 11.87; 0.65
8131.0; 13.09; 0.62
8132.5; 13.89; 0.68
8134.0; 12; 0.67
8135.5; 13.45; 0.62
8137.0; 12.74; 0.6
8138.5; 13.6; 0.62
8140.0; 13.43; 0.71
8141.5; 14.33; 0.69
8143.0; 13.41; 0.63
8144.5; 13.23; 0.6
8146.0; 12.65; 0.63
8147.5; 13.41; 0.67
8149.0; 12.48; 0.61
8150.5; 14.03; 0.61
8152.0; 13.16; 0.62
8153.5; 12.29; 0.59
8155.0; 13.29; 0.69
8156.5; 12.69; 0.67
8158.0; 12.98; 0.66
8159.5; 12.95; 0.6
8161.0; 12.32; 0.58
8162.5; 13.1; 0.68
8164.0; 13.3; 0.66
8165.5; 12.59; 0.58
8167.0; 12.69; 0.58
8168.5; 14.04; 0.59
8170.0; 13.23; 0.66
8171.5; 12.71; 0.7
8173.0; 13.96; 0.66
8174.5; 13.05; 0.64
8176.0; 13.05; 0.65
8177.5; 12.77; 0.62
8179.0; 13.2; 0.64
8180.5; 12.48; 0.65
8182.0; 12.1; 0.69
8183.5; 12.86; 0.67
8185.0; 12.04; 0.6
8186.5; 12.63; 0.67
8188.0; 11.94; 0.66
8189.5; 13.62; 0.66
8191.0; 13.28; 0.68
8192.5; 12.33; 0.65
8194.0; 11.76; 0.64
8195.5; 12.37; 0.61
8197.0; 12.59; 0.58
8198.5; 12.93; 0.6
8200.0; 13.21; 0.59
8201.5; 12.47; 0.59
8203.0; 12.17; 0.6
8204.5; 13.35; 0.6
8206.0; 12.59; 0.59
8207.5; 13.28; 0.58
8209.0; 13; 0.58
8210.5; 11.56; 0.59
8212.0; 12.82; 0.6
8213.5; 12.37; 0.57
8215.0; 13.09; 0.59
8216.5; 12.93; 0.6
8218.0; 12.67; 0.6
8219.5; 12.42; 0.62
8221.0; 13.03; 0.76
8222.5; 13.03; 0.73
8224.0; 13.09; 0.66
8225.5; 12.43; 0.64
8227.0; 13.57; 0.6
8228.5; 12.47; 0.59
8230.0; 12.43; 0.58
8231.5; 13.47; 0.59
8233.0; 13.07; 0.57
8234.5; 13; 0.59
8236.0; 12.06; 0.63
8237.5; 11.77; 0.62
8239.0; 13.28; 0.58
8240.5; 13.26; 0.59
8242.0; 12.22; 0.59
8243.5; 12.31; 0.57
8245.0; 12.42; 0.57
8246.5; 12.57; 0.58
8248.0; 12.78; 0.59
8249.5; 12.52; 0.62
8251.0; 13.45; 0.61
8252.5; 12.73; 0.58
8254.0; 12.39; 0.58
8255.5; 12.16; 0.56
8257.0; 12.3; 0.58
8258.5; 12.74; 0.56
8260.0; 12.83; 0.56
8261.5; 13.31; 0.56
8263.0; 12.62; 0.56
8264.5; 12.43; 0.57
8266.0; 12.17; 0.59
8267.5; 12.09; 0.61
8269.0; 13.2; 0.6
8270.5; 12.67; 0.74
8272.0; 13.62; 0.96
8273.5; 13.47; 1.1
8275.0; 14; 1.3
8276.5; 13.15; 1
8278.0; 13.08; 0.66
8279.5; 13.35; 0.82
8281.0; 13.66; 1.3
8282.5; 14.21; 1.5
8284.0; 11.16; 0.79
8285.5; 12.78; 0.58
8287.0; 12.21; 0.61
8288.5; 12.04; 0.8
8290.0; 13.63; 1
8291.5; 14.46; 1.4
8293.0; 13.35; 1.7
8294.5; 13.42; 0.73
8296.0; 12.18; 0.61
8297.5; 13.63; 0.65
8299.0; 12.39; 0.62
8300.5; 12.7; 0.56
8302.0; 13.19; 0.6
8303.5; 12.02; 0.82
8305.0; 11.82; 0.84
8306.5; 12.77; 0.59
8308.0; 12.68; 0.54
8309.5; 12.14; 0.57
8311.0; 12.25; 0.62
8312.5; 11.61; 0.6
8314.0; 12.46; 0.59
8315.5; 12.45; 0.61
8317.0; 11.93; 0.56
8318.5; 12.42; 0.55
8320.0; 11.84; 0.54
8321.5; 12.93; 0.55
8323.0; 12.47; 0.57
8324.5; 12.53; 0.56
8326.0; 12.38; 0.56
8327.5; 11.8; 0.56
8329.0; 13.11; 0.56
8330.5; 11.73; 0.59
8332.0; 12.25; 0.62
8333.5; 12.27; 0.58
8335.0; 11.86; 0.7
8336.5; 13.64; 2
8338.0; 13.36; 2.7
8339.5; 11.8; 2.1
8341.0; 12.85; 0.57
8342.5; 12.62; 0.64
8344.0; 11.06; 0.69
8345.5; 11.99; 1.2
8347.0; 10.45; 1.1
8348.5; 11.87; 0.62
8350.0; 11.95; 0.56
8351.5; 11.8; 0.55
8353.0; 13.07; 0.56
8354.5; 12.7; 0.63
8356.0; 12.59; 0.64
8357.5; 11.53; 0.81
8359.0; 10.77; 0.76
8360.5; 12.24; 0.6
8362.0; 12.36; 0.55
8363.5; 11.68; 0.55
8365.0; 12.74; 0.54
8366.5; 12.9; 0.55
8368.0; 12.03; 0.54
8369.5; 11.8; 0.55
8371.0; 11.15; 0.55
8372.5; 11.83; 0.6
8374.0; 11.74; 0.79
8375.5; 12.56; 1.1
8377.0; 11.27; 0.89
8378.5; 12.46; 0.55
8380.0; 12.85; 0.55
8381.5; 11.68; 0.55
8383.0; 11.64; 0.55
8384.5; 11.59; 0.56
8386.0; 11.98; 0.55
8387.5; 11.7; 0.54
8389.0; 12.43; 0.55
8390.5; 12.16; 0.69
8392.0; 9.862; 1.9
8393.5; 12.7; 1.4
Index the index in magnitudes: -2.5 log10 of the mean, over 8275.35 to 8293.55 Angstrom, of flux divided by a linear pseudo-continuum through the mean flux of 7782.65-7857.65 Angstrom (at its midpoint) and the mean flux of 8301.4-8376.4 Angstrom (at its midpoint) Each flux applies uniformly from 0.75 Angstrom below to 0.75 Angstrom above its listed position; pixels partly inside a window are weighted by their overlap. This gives -0.06 mag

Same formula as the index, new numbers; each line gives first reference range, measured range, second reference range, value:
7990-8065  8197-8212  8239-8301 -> 0.02 mag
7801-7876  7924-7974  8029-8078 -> 0.03 mag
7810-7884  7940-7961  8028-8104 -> 0.02 mag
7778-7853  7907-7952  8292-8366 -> 0.01 mag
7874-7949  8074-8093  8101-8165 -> 0.00 mag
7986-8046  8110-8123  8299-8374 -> -0.06 mag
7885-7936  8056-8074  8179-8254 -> -0.02 mag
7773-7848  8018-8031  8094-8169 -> 0.03 mag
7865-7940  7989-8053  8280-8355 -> 0.02 mag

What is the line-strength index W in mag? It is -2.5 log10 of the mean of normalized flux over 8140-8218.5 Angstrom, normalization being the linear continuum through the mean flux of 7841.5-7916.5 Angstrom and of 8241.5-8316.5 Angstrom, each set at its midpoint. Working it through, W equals 0.01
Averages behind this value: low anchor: 13.8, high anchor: 12.8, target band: 12.9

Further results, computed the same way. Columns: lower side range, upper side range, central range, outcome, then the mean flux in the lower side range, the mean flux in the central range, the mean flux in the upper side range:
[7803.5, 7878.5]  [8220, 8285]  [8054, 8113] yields -0.004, 13.7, 13.2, 12.8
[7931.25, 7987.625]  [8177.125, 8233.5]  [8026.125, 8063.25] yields -0.015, 13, 13.1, 12.7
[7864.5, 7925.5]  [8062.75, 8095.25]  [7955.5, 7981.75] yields 0.017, 13.8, 13.4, 13.4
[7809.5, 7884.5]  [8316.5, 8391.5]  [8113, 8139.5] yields -0.033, 13.7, 13.2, 12.1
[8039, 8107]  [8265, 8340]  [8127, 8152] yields -0.010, 13.2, 13.2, 12.7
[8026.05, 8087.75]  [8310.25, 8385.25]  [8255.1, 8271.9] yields -0.016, 13.2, 12.6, 12.1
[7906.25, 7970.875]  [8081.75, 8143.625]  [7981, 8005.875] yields 0.039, 13.4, 12.9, 13.2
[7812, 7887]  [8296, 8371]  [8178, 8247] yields -0.005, 13.7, 12.7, 12.3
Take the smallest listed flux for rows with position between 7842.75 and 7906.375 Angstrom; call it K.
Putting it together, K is 12.4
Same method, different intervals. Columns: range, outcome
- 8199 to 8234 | 11.56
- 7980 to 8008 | 9.791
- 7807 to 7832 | 12.61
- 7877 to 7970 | 11.84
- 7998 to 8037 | 11.52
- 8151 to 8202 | 11.76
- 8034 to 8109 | 12.08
